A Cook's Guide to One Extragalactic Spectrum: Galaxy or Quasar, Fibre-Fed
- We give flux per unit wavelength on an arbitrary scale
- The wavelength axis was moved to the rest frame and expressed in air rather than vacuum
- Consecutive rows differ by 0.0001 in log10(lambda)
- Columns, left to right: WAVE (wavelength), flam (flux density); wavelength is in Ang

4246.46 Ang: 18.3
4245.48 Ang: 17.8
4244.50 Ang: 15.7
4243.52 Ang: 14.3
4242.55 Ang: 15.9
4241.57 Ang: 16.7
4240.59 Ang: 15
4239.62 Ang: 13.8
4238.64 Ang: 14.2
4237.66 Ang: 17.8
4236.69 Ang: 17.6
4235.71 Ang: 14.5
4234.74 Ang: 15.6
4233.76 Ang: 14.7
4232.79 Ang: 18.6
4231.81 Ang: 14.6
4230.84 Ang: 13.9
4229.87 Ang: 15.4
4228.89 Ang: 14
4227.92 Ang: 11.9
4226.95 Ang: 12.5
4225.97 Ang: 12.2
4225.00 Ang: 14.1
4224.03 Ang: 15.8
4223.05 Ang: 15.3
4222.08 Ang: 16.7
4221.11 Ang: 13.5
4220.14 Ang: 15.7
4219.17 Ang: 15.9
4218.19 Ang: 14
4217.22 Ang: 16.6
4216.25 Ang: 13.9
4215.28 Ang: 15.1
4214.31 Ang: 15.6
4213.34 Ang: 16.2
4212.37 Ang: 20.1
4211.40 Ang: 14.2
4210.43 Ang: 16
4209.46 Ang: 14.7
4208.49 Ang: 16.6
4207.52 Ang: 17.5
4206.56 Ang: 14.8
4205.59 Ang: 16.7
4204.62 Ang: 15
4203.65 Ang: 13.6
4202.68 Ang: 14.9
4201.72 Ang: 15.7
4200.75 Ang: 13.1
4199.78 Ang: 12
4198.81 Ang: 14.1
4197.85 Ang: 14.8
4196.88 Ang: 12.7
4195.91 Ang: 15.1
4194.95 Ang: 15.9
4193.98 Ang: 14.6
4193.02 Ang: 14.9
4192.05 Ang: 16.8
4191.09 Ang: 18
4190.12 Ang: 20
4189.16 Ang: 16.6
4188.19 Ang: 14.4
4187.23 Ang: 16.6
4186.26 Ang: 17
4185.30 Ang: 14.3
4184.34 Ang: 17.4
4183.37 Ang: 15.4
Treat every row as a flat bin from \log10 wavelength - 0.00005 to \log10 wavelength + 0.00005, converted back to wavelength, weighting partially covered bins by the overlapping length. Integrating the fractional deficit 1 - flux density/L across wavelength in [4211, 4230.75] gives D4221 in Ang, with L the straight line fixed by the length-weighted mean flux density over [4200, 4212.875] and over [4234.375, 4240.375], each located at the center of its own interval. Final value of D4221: 0.8 Ang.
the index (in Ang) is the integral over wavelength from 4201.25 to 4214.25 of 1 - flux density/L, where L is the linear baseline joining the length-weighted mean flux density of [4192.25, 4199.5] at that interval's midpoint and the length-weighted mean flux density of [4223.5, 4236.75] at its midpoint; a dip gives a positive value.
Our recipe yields -1.1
